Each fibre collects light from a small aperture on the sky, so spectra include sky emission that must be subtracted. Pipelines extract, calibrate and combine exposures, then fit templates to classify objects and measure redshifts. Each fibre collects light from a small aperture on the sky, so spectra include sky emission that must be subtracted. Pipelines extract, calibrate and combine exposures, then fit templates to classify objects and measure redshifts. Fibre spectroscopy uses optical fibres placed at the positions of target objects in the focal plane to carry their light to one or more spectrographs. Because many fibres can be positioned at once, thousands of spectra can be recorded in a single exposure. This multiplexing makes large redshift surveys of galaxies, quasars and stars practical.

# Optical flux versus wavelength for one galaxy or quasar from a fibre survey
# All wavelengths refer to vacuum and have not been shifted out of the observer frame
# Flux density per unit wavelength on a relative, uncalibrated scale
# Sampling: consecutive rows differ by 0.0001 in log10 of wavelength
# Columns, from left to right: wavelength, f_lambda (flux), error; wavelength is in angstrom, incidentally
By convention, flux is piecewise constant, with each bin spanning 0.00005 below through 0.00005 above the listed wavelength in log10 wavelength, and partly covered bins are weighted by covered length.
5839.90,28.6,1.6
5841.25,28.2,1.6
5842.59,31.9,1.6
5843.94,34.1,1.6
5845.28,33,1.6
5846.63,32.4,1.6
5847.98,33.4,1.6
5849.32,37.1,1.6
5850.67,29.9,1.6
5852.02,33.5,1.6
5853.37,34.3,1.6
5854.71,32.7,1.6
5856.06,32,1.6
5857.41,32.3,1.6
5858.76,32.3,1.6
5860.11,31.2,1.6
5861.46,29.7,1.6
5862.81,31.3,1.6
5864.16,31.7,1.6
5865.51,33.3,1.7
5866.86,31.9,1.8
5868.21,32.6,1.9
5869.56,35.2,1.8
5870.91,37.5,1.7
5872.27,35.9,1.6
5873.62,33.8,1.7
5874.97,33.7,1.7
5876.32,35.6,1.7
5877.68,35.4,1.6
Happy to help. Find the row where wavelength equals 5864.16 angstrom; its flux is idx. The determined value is 31.7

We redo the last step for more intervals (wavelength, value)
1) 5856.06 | 32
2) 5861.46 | 29.7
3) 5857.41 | 32.3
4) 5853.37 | 34.3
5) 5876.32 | 35.6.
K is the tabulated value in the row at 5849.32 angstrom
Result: 37.1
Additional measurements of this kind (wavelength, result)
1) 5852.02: 33.5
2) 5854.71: 32.7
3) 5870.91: 37.5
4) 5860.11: 31.2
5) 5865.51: 33.3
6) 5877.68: 35.4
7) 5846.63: 32.4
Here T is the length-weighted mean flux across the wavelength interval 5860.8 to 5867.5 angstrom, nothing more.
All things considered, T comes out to 31.6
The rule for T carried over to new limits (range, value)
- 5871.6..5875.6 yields 34.5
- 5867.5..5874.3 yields 35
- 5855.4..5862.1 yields 31.5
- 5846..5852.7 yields 33.2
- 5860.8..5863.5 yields 30.5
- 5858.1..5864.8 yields 31.2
